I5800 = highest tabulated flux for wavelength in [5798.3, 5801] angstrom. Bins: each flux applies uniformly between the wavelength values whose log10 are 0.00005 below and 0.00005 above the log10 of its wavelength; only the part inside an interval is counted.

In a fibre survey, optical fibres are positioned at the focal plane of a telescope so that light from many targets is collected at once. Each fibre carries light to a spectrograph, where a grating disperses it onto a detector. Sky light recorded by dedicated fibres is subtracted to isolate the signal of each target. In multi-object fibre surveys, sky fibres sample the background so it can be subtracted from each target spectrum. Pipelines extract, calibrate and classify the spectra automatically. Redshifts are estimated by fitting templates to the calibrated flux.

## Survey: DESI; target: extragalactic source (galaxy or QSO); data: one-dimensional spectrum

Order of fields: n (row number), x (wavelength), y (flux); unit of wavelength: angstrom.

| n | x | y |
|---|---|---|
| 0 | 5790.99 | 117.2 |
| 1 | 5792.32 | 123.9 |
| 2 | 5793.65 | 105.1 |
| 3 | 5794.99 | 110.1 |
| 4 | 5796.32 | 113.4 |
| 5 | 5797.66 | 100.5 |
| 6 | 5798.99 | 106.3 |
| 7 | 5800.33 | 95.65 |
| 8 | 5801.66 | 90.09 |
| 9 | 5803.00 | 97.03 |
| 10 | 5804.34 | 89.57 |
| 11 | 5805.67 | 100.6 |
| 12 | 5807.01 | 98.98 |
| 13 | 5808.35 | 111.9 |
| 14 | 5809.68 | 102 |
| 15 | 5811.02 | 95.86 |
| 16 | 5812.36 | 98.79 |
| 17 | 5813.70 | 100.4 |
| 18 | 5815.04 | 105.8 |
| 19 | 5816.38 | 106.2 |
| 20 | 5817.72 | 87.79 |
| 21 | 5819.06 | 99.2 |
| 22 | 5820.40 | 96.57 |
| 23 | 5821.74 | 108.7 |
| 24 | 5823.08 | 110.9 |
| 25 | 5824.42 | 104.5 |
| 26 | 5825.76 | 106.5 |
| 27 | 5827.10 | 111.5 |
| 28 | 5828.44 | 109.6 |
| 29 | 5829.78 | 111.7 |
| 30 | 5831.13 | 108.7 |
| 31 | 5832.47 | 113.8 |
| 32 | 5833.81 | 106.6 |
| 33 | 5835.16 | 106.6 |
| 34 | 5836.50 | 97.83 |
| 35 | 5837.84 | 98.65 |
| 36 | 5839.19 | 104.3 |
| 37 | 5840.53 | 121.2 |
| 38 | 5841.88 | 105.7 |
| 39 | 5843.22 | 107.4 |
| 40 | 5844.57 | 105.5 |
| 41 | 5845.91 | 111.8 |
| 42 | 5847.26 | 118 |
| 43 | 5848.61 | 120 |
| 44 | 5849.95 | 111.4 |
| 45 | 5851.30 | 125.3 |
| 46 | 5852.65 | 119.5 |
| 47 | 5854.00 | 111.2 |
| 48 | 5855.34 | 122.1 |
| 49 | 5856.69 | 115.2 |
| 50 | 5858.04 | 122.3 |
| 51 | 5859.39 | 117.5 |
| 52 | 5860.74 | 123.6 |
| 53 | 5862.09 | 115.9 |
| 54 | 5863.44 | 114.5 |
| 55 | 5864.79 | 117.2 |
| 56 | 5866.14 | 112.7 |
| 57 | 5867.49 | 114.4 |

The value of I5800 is 106.3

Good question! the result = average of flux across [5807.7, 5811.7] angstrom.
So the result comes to 103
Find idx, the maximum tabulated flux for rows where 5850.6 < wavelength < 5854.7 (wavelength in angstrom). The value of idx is 125.3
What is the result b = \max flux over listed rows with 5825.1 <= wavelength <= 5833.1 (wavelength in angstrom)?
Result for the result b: 113.8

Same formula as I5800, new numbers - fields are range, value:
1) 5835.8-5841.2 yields 121.2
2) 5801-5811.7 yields 111.9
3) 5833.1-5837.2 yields 106.6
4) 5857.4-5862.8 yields 123.6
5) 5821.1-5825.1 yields 110.9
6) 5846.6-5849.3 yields 120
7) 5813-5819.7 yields 106.2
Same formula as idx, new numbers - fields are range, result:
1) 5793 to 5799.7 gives 113.4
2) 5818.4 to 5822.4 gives 108.7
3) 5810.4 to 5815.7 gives 105.8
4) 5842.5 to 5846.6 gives 111.8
